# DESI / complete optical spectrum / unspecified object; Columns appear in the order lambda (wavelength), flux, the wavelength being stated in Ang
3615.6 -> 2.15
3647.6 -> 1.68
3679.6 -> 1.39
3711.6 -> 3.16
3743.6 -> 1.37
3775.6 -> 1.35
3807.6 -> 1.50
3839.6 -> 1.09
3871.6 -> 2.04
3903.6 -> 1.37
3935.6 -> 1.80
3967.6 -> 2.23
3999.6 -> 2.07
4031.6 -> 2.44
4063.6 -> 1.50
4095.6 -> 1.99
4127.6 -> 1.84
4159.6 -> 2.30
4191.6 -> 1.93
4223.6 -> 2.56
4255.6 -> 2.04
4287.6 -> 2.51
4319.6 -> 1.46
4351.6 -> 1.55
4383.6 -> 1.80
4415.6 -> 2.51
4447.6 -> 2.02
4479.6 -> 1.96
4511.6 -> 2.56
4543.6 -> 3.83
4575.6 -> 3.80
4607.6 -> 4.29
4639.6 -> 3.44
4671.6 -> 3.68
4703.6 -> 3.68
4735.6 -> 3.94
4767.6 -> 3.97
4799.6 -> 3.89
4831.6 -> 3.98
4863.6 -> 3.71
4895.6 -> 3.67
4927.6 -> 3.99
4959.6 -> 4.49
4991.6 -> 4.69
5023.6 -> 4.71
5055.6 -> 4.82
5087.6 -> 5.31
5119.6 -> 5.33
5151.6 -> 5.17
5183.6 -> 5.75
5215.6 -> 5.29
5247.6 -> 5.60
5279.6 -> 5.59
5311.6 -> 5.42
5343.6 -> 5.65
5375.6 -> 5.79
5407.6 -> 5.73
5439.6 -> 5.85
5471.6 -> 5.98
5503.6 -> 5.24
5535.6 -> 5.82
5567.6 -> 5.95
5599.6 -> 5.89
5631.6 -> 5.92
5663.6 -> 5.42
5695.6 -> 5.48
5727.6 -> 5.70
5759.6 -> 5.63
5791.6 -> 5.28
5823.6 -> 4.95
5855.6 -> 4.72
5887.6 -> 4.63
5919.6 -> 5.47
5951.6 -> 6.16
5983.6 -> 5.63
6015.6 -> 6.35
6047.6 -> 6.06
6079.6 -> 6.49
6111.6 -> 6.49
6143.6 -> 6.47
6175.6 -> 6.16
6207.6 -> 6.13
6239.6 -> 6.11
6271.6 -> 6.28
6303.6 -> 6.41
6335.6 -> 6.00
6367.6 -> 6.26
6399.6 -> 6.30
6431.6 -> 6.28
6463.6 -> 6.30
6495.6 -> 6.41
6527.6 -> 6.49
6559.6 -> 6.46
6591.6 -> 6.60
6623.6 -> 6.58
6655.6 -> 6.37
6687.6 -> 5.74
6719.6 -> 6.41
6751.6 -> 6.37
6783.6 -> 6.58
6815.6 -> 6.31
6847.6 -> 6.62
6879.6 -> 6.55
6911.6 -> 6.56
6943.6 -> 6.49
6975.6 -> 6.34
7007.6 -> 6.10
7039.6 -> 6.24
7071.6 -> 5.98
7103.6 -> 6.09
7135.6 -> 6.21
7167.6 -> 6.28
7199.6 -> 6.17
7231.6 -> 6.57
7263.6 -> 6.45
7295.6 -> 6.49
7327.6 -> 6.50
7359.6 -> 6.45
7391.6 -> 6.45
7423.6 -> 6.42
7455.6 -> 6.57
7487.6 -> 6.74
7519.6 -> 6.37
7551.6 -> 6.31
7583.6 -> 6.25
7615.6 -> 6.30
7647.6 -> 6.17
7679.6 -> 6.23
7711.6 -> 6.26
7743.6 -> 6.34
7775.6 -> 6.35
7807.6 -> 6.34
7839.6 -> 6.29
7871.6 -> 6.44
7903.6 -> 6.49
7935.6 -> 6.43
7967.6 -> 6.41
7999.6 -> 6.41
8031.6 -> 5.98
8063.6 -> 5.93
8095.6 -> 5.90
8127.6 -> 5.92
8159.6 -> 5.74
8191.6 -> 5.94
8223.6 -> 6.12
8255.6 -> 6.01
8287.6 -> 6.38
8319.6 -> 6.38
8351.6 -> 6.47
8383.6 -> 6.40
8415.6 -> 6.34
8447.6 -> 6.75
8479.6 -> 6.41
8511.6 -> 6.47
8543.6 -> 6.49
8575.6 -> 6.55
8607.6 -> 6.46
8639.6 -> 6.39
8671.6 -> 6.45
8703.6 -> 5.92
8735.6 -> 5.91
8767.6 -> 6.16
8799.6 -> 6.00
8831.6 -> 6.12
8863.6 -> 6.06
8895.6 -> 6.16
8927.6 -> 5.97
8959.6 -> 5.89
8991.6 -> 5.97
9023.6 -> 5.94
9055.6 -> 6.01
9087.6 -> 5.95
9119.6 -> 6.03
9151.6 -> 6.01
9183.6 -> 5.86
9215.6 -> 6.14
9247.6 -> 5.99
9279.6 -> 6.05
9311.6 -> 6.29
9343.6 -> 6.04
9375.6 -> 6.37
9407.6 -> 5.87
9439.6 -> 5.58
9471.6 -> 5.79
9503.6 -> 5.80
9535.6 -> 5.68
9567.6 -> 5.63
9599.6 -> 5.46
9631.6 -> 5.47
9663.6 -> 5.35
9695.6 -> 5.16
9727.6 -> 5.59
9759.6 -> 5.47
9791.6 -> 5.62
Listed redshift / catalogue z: 0.134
